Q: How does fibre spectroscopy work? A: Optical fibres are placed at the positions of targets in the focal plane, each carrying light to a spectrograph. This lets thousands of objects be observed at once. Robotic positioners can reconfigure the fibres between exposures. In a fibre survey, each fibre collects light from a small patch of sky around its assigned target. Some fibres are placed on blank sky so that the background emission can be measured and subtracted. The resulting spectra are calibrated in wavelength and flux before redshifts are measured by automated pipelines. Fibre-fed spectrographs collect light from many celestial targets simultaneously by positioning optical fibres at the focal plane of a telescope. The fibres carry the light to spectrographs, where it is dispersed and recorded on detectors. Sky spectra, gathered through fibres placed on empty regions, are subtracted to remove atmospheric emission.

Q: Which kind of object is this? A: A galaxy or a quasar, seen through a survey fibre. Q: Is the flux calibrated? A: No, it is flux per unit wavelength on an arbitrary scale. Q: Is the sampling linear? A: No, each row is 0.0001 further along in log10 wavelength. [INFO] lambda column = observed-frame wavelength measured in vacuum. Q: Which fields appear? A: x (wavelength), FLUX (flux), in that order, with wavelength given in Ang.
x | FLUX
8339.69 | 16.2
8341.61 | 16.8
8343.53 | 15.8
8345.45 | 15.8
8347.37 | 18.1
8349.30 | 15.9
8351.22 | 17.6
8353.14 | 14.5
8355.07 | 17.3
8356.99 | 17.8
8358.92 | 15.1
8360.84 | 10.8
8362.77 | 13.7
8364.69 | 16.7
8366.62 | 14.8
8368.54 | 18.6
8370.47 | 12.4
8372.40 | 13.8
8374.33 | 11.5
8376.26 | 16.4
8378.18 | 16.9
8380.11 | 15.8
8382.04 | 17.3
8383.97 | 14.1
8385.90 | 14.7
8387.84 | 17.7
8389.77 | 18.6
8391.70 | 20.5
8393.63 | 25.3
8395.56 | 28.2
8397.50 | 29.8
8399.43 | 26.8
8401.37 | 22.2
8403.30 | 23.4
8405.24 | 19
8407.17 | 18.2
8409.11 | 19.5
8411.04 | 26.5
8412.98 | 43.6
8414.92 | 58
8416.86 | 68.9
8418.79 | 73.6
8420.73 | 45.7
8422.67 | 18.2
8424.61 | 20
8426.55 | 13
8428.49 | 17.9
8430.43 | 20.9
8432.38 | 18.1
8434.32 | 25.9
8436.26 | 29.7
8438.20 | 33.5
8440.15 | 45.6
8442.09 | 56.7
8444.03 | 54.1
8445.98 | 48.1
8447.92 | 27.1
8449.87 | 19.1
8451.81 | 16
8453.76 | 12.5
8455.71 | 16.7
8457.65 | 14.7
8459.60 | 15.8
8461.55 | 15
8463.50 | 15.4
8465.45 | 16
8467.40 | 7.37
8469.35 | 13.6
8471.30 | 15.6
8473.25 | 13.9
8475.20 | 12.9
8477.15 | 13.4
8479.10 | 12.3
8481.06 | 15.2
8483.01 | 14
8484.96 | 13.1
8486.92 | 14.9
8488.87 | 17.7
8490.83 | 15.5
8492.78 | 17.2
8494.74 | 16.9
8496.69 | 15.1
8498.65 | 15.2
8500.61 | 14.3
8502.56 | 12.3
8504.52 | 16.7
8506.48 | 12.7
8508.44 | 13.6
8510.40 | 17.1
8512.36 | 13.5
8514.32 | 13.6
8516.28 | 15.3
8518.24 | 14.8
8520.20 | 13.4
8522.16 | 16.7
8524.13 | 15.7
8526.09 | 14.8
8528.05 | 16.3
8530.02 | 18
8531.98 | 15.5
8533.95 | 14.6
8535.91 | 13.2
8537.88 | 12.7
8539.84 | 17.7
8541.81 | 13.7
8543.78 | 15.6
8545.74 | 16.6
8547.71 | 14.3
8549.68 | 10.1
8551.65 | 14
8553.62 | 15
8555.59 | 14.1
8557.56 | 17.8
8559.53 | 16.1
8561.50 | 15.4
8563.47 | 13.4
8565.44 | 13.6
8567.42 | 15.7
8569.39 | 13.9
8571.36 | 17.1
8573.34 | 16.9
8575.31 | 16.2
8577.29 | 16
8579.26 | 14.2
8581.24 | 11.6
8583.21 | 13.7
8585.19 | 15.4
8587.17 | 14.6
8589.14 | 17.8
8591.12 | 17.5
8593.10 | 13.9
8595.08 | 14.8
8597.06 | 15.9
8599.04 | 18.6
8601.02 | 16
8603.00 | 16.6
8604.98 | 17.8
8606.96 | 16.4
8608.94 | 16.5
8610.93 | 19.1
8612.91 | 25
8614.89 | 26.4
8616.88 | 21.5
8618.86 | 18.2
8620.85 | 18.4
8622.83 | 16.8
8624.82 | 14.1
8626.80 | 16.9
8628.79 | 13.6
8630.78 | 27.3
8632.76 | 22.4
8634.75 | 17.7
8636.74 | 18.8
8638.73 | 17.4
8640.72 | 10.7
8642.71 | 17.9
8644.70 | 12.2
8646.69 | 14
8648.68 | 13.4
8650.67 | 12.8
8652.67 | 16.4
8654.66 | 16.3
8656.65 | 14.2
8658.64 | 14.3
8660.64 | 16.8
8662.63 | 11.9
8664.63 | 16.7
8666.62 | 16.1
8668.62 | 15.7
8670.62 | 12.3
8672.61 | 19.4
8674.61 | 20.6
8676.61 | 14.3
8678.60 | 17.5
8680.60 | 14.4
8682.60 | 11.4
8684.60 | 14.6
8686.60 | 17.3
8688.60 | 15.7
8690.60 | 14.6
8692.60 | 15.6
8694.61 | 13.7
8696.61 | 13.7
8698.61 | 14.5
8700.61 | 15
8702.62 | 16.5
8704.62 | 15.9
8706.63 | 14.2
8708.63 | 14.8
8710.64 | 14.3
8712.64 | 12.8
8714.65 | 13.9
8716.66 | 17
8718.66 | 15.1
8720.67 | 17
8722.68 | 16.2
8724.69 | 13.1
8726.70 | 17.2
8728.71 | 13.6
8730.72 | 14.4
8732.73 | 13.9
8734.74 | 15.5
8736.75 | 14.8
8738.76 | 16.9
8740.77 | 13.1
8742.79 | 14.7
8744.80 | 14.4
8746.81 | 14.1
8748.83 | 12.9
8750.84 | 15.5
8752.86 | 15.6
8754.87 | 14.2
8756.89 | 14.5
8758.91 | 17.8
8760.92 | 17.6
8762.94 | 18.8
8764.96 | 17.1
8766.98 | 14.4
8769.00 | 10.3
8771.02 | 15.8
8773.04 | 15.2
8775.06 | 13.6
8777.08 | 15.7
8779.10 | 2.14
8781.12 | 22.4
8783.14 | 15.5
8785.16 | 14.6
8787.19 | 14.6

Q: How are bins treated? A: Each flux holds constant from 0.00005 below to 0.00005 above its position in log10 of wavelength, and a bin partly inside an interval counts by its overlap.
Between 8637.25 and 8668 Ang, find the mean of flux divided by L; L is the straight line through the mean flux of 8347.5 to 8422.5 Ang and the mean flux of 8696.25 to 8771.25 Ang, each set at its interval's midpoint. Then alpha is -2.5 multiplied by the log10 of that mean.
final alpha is 0.15 mag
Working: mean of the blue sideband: 23.4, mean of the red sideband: 15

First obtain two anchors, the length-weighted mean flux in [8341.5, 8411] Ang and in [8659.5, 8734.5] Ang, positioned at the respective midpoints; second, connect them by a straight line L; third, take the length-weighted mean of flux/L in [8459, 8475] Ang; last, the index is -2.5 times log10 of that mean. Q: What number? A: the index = 0.223 mag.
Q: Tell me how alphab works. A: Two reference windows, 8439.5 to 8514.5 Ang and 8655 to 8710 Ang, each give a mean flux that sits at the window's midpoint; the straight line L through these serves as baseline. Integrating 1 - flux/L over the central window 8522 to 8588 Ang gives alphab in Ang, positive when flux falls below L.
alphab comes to 9.0 Ang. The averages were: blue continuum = 18.7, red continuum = 15.3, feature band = 15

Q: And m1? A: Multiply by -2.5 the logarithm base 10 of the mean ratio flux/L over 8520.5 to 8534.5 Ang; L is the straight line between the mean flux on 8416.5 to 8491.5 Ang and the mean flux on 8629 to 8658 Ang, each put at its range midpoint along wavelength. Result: 0.30 mag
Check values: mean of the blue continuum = 23.7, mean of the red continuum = 16.4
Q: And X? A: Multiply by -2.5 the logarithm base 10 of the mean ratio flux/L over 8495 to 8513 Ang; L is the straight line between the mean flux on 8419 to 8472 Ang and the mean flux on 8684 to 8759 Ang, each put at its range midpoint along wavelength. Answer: 0.48 mag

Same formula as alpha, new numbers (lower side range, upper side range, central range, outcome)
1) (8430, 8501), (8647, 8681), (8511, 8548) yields 0.24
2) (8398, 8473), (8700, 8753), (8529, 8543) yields 0.47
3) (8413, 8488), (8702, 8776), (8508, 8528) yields 0.47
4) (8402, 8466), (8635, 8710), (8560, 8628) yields 0.18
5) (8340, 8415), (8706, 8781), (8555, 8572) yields 0.12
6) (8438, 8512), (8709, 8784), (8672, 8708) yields 0.02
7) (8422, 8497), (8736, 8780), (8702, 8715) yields 0.07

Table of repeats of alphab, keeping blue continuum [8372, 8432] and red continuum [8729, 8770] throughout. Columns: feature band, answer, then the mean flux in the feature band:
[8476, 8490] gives 5.34 Ang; 14.4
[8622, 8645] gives 1.59 Ang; 17.3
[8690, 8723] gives 2.73 Ang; 15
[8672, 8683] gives 0.52 Ang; 16.4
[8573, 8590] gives 4.31 Ang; 15.1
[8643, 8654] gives 2.44 Ang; 14.1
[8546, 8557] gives 3.77 Ang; 13.9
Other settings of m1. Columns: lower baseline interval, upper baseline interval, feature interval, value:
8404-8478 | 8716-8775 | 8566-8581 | 0.372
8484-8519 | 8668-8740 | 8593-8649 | -0.168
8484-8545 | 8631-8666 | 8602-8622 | -0.246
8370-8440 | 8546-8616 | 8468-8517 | 0.392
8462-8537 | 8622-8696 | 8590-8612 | -0.087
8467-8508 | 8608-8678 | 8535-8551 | 0.080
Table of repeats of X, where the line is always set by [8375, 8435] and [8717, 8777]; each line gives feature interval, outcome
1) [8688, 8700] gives 0.15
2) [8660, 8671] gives 0.18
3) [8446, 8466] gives 0.32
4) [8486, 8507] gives 0.45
